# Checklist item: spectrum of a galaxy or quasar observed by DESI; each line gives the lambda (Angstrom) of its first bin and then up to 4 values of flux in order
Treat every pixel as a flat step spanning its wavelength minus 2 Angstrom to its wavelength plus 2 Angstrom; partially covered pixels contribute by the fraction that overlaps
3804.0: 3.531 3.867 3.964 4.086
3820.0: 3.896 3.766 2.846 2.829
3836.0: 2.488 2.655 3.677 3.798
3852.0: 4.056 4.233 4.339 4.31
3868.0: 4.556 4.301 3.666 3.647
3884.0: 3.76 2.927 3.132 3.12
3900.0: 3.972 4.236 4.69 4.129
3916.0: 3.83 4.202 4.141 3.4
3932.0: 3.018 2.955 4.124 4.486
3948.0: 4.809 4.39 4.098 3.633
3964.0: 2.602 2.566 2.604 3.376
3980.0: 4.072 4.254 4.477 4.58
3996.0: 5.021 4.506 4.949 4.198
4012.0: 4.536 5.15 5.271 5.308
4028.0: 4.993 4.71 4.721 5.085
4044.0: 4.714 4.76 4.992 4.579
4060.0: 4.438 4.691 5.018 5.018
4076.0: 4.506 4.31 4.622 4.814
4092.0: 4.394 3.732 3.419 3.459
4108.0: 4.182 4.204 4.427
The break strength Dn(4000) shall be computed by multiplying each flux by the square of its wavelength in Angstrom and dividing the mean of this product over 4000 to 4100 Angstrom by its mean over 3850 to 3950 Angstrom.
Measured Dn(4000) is 1.29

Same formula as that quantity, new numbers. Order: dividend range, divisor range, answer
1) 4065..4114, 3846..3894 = 1.24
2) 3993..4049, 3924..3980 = 1.40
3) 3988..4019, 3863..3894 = 1.33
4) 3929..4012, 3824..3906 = 1.15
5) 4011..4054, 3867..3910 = 1.40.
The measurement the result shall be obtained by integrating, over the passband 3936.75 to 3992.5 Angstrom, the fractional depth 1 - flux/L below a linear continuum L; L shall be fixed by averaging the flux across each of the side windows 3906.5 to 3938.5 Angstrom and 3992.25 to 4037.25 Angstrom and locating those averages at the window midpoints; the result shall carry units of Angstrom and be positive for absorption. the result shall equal 5.69 Angstrom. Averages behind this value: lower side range 3.79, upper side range 4.84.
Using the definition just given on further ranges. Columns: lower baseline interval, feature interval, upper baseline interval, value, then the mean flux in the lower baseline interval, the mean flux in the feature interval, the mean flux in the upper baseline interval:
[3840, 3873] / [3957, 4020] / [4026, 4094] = 6.0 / 4.06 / 4.08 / 4.73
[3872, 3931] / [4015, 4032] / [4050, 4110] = -3.7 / 3.78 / 5.13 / 4.41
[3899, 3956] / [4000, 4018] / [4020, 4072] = -0.3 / 4.03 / 4.69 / 4.86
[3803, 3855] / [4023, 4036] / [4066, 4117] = -2.6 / 3.51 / 4.94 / 4.31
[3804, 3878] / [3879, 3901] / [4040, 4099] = 3.0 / 3.74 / 3.39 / 4.61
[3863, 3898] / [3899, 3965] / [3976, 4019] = 1.8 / 3.7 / 3.94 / 4.53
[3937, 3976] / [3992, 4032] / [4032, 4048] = -3.9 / 3.67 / 4.86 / 4.81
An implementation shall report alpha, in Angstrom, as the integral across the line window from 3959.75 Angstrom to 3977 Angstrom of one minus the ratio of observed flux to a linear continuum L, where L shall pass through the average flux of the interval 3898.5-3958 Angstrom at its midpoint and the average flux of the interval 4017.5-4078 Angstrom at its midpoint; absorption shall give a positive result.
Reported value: 5.79 Angstrom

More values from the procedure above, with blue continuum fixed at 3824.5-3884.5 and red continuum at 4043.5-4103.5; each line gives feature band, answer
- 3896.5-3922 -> -1.5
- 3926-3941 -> 2.5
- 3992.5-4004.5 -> -1.6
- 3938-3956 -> -1.7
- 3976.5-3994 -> -0.4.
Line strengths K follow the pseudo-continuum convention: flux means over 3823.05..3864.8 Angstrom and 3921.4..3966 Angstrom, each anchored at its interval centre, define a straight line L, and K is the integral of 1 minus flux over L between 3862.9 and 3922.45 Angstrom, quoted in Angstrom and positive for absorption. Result -4.0 Angstrom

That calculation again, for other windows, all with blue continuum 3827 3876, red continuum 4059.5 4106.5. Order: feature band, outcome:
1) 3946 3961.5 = -1.03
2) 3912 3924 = -0.53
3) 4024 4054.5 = -4.63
